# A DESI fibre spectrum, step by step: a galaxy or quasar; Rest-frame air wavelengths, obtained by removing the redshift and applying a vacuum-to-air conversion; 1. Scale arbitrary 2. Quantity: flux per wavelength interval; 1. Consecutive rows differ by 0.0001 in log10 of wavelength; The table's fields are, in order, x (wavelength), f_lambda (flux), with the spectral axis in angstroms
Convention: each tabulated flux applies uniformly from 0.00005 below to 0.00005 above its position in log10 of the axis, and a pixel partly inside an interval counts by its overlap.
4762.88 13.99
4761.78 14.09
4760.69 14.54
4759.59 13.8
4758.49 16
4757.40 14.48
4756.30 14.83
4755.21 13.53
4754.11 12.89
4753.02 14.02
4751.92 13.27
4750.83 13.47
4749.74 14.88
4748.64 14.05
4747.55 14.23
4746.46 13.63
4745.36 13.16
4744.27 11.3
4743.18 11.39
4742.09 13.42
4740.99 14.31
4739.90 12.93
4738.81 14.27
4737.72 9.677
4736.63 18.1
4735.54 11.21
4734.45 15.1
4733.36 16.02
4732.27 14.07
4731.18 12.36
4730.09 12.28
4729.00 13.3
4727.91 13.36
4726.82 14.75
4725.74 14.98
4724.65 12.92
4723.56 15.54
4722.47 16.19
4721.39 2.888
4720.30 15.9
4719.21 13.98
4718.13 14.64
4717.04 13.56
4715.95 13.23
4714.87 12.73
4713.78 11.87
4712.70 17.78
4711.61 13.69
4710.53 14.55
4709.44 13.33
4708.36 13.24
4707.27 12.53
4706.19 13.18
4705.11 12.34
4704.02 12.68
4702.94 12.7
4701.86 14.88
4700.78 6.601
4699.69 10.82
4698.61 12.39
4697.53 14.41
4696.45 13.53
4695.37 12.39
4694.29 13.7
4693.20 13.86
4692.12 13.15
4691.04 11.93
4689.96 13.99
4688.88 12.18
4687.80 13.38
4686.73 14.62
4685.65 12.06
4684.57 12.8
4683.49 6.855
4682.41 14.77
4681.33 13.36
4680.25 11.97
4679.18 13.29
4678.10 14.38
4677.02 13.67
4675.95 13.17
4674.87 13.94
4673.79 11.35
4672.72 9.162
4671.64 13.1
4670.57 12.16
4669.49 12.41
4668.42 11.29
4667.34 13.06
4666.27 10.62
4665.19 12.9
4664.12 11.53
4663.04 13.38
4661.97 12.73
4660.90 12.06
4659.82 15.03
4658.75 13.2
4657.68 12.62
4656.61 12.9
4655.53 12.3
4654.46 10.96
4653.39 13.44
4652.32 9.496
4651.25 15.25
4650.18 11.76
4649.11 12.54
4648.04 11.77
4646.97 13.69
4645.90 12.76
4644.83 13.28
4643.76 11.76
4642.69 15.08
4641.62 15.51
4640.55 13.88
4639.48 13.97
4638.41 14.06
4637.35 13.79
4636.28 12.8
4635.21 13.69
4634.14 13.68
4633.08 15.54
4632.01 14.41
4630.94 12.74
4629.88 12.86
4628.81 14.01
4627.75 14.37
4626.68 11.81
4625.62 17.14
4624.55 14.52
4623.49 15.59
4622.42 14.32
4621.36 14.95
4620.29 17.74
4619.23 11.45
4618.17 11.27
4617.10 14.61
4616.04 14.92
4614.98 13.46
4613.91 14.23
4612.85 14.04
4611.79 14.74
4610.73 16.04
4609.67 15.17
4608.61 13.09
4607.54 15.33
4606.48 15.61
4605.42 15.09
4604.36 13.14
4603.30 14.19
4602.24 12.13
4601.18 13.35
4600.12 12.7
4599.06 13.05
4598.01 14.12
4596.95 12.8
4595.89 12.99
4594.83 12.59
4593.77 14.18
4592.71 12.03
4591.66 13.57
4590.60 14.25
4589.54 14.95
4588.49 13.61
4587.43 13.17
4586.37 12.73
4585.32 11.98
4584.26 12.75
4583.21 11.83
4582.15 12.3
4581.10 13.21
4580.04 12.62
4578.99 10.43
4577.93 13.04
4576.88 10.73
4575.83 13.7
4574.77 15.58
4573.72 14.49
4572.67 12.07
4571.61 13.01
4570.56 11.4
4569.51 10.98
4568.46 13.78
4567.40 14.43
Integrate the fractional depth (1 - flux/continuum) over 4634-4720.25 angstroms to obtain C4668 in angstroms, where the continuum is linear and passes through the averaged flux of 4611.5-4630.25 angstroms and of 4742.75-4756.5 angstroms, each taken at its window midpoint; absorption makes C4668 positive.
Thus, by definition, 5.9 angstroms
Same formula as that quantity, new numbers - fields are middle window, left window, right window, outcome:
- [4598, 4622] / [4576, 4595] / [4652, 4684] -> -2.7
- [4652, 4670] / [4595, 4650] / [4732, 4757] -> 1.9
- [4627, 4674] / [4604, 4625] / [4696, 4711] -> 2.8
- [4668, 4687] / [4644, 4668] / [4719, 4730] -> 0.6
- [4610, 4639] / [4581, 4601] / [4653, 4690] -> -2.9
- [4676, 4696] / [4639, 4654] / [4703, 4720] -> 0.7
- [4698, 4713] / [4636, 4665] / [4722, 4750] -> 0.7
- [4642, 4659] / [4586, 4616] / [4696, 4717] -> 0.9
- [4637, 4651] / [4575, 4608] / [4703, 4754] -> -0.1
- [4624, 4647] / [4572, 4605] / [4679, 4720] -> -1.5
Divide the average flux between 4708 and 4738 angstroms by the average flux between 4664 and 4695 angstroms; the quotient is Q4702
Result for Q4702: 1.08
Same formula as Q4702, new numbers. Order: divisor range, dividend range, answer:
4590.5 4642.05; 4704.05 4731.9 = 0.96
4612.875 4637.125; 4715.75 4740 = 0.96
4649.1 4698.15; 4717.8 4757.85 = 1.07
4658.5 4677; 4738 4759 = 1.10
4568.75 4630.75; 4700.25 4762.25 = 1.00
